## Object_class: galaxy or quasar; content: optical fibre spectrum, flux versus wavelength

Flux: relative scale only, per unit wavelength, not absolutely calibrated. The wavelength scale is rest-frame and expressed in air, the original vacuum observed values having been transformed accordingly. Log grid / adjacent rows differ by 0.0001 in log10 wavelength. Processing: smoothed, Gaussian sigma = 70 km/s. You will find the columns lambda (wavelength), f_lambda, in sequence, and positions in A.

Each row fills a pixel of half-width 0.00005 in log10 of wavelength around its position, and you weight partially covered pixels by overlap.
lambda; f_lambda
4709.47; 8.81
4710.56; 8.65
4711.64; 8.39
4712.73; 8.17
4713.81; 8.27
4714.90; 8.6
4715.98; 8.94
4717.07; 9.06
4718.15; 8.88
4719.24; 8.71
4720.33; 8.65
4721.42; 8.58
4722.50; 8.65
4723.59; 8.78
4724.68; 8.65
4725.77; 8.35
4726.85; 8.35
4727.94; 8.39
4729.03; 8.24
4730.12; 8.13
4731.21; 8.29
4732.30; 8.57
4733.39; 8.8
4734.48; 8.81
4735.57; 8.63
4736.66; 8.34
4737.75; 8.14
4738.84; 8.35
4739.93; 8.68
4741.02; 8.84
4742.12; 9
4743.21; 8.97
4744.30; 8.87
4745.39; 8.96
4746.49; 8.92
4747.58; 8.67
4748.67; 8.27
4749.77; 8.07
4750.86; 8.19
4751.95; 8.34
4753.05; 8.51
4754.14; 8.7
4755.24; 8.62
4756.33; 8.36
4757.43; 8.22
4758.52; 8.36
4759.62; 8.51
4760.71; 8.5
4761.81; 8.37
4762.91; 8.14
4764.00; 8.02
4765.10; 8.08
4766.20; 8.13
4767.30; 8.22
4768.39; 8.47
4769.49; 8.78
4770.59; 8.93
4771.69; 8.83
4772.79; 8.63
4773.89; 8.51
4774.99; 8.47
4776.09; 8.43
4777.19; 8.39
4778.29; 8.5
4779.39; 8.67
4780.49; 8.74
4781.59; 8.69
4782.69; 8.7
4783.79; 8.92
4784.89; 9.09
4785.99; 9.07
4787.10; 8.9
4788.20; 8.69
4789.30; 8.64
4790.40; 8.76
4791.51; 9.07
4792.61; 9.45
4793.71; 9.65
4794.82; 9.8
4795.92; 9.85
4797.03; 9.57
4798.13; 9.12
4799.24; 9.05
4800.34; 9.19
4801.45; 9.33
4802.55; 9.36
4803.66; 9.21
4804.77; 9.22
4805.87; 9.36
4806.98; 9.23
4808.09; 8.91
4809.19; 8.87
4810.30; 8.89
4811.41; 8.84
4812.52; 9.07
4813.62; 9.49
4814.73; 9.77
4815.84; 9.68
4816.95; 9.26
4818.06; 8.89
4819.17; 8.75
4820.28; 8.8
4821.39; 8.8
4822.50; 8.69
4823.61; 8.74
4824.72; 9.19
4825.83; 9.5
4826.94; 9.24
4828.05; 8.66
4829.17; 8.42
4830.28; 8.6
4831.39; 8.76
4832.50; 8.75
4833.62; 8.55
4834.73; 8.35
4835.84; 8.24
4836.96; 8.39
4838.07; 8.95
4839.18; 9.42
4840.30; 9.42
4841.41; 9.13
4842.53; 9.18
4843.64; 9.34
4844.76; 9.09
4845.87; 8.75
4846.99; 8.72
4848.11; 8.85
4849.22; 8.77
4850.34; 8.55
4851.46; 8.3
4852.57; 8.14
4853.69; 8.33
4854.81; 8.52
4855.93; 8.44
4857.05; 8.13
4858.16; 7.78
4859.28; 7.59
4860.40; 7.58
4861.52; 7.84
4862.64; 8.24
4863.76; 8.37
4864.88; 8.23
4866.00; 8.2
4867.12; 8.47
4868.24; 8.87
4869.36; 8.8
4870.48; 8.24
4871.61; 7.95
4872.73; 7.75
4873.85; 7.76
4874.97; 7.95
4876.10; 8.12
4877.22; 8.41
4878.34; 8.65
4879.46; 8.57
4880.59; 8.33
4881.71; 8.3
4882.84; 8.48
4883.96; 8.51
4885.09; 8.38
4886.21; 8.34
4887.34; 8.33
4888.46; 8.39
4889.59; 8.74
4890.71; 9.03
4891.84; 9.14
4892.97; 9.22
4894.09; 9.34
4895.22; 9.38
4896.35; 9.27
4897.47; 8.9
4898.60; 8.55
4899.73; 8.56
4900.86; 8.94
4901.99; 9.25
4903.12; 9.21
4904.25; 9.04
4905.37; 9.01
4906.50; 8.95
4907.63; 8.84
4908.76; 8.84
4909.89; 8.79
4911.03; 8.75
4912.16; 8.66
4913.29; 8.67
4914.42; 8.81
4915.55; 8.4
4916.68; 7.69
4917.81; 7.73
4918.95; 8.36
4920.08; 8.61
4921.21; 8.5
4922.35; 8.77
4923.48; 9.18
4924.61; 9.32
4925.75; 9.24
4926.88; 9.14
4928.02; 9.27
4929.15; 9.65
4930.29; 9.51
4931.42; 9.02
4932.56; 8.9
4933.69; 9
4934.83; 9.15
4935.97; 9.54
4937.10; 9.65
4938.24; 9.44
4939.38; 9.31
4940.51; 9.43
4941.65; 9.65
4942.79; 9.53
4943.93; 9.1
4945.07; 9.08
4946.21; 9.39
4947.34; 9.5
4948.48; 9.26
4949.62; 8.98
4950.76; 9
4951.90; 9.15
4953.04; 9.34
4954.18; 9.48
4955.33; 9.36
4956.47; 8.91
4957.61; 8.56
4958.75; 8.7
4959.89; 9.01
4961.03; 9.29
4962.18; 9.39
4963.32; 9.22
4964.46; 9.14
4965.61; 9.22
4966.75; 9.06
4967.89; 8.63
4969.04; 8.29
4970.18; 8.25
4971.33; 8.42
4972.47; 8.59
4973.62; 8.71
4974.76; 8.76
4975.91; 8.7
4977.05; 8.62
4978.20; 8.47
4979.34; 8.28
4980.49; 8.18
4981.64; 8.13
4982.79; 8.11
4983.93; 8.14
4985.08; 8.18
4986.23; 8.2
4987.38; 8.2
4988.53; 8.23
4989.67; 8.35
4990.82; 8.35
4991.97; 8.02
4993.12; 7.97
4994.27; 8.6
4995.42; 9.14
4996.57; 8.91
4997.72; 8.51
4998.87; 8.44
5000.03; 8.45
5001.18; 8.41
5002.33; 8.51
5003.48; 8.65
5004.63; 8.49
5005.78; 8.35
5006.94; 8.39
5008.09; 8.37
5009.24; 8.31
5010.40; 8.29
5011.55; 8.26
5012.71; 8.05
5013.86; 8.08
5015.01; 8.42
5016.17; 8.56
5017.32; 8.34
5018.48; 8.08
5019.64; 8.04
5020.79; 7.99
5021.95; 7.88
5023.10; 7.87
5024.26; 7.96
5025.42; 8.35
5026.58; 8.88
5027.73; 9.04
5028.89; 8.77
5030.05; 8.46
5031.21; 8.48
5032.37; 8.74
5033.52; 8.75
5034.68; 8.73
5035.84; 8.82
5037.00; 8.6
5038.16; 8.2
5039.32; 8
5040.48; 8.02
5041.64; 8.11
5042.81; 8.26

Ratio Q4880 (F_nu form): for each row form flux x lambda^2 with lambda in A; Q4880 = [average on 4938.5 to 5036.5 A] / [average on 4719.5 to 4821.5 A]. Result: 1.08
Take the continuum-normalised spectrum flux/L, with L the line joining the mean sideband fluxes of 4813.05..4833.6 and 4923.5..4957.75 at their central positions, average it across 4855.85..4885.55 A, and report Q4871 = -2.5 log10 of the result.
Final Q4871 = 0.11 mag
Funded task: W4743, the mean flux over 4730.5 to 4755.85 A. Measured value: 8.59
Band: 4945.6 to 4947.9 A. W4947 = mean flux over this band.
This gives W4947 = 9.47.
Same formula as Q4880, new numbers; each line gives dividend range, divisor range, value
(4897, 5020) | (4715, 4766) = 1.12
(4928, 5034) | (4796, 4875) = 1.06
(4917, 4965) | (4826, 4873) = 1.11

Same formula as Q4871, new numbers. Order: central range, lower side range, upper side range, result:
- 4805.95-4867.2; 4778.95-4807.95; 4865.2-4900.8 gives 0.015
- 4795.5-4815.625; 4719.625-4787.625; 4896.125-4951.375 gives -0.067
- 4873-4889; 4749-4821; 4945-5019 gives 0.052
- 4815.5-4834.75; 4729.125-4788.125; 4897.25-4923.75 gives -0.032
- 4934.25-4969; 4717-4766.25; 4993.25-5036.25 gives -0.092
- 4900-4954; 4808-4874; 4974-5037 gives -0.063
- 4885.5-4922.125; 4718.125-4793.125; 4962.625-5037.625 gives -0.032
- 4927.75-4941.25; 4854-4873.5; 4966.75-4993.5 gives -0.129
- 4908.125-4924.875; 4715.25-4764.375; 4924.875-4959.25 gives 0.069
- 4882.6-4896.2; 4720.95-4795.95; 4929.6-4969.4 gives 0.026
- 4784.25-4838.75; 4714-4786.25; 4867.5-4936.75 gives -0.049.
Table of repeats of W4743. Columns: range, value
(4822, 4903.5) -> 8.6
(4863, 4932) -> 8.68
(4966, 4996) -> 8.41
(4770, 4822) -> 9.02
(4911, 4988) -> 8.88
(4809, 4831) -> 9.01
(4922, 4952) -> 9.27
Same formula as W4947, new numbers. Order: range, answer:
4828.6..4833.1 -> 8.62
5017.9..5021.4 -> 8.03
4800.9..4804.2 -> 9.3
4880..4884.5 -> 8.4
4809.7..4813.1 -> 8.94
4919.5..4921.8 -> 8.55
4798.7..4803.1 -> 9.25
